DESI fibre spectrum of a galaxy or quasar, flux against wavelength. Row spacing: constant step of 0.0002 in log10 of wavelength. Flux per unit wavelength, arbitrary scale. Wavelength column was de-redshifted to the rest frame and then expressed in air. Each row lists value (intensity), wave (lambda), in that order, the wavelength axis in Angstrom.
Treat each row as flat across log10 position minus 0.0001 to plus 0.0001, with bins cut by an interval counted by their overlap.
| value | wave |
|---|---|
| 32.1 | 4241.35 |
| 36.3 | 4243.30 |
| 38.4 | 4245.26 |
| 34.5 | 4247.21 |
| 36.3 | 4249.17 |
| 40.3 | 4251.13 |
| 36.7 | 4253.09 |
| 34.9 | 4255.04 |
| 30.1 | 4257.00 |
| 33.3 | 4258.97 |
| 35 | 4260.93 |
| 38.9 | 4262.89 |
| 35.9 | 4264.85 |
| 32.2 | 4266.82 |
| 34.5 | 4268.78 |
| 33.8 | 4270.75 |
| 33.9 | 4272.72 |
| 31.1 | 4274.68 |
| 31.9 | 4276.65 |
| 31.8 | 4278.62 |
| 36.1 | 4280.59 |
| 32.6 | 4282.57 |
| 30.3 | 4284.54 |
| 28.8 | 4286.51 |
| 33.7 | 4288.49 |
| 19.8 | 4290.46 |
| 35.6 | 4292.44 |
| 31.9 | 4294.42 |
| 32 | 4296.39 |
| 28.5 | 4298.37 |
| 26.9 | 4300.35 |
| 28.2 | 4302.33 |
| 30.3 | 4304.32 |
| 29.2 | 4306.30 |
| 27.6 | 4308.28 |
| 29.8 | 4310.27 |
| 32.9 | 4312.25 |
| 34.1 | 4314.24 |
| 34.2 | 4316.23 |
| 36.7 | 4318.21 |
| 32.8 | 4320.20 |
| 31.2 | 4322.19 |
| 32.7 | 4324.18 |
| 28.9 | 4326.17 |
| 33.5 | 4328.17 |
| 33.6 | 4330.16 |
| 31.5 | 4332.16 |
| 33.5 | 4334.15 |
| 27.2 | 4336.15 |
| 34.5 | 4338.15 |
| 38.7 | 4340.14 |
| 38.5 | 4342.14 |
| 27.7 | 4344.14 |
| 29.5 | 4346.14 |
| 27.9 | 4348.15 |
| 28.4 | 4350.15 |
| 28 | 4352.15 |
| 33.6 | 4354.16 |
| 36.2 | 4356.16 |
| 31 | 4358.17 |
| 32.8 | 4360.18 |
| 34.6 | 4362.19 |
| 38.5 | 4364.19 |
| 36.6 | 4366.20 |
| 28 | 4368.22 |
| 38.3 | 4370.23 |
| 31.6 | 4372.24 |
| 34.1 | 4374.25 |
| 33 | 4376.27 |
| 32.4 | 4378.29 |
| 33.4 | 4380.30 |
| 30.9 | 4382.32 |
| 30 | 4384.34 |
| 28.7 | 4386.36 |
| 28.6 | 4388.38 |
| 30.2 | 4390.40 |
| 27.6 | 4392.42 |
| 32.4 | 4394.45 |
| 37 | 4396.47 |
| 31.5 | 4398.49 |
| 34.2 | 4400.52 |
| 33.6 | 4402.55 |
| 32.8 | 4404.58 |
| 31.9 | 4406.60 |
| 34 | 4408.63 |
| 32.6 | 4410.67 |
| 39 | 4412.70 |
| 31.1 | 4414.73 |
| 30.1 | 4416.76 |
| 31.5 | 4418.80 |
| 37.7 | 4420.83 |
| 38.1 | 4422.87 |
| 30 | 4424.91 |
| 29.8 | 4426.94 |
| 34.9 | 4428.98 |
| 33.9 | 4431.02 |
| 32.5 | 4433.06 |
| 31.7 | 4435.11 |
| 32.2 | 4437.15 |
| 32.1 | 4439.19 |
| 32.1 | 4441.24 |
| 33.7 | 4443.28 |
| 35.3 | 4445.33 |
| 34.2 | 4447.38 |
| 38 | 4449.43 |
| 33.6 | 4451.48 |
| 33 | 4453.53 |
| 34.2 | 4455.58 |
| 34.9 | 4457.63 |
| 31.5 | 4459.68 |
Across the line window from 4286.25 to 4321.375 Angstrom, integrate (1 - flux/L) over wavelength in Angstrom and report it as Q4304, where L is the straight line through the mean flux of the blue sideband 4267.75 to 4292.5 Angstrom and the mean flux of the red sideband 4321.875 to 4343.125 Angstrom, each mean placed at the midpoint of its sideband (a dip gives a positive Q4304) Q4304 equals 1.7 Angstrom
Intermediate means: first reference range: 31.7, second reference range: 33.1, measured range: 30.8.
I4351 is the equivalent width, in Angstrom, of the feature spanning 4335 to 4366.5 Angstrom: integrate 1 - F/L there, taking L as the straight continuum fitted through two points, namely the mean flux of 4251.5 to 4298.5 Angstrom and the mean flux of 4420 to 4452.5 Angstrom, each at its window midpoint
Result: 0.6 Angstrom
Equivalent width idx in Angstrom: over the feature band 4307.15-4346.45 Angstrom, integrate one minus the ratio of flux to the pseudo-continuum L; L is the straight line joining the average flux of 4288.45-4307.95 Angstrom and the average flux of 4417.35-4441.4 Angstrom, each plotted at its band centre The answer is -3.1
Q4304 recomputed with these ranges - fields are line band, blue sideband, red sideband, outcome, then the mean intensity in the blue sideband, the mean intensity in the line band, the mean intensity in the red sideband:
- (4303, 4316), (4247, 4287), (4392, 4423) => 1.16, 34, 30.8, 33.4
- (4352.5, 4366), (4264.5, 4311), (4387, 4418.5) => -1.02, 31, 34.3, 32.4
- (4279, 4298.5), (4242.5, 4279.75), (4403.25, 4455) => 1.95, 34.7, 31.1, 33.4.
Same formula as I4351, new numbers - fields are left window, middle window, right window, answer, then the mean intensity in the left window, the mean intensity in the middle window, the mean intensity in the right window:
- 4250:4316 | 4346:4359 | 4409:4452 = 0.83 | 32.2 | 30.7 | 33.5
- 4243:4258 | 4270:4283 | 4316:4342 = 0.73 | 35.9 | 33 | 33.2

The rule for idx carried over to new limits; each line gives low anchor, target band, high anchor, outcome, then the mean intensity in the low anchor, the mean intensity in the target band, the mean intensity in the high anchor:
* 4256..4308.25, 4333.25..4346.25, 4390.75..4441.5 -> -0.3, 31.7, 33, 32.9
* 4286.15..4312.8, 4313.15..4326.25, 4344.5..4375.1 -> -1.1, 29.6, 33.2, 32.5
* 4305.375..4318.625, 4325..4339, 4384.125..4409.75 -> 0.0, 31.9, 31.8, 31.8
